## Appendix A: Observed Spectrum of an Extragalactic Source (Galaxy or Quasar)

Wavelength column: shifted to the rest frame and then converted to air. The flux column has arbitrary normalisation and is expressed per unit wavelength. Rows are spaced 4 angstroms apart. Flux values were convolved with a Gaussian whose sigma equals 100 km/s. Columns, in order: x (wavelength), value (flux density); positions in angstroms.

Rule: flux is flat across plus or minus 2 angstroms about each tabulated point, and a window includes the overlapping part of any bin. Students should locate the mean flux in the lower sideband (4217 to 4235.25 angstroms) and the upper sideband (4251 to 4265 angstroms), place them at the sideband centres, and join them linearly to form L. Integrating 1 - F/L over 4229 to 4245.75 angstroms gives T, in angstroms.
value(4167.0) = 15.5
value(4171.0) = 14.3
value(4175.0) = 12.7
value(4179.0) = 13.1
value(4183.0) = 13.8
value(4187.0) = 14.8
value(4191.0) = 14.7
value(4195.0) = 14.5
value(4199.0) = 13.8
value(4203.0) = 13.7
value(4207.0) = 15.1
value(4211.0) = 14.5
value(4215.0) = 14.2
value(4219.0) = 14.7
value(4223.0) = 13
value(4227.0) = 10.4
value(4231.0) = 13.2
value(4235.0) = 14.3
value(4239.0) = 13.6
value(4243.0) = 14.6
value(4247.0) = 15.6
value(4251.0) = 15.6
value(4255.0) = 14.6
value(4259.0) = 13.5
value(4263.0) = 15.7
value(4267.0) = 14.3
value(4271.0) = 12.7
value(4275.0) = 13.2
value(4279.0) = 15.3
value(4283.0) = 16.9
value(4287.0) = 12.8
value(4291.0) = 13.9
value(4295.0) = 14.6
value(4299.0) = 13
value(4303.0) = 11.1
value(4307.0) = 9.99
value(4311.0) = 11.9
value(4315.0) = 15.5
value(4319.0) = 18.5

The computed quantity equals -0.5 angstroms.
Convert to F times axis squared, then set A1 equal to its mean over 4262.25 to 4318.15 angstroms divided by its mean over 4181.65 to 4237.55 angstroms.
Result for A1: 1.02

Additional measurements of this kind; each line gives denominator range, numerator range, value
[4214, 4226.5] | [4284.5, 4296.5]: 1.06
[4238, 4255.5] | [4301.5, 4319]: 0.89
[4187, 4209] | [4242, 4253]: 1.09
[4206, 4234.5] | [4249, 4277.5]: 1.07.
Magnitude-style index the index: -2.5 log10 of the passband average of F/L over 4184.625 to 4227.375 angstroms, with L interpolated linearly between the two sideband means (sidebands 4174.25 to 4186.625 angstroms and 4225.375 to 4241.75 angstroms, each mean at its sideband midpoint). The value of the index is -0.066 mag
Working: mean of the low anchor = 13.5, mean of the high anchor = 13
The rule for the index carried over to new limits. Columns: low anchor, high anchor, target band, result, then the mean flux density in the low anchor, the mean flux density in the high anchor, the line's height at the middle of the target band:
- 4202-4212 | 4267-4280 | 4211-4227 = 0.06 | 14.5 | 13.7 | 14.4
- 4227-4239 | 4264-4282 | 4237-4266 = -0.08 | 13.2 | 14.1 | 13.6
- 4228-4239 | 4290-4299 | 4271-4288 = -0.04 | 13.4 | 14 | 13.9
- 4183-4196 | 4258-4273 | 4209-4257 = 0.02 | 14.5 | 14.1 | 14.3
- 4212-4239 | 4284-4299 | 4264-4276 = 0.01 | 13.4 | 13.9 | 13.7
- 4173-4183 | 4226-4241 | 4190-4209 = -0.10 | 13.1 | 13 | 13.1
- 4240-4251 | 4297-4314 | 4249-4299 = -0.07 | 15.1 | 11.7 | 13.5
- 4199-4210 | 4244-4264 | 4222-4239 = 0.15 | 14.3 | 14.9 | 14.6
